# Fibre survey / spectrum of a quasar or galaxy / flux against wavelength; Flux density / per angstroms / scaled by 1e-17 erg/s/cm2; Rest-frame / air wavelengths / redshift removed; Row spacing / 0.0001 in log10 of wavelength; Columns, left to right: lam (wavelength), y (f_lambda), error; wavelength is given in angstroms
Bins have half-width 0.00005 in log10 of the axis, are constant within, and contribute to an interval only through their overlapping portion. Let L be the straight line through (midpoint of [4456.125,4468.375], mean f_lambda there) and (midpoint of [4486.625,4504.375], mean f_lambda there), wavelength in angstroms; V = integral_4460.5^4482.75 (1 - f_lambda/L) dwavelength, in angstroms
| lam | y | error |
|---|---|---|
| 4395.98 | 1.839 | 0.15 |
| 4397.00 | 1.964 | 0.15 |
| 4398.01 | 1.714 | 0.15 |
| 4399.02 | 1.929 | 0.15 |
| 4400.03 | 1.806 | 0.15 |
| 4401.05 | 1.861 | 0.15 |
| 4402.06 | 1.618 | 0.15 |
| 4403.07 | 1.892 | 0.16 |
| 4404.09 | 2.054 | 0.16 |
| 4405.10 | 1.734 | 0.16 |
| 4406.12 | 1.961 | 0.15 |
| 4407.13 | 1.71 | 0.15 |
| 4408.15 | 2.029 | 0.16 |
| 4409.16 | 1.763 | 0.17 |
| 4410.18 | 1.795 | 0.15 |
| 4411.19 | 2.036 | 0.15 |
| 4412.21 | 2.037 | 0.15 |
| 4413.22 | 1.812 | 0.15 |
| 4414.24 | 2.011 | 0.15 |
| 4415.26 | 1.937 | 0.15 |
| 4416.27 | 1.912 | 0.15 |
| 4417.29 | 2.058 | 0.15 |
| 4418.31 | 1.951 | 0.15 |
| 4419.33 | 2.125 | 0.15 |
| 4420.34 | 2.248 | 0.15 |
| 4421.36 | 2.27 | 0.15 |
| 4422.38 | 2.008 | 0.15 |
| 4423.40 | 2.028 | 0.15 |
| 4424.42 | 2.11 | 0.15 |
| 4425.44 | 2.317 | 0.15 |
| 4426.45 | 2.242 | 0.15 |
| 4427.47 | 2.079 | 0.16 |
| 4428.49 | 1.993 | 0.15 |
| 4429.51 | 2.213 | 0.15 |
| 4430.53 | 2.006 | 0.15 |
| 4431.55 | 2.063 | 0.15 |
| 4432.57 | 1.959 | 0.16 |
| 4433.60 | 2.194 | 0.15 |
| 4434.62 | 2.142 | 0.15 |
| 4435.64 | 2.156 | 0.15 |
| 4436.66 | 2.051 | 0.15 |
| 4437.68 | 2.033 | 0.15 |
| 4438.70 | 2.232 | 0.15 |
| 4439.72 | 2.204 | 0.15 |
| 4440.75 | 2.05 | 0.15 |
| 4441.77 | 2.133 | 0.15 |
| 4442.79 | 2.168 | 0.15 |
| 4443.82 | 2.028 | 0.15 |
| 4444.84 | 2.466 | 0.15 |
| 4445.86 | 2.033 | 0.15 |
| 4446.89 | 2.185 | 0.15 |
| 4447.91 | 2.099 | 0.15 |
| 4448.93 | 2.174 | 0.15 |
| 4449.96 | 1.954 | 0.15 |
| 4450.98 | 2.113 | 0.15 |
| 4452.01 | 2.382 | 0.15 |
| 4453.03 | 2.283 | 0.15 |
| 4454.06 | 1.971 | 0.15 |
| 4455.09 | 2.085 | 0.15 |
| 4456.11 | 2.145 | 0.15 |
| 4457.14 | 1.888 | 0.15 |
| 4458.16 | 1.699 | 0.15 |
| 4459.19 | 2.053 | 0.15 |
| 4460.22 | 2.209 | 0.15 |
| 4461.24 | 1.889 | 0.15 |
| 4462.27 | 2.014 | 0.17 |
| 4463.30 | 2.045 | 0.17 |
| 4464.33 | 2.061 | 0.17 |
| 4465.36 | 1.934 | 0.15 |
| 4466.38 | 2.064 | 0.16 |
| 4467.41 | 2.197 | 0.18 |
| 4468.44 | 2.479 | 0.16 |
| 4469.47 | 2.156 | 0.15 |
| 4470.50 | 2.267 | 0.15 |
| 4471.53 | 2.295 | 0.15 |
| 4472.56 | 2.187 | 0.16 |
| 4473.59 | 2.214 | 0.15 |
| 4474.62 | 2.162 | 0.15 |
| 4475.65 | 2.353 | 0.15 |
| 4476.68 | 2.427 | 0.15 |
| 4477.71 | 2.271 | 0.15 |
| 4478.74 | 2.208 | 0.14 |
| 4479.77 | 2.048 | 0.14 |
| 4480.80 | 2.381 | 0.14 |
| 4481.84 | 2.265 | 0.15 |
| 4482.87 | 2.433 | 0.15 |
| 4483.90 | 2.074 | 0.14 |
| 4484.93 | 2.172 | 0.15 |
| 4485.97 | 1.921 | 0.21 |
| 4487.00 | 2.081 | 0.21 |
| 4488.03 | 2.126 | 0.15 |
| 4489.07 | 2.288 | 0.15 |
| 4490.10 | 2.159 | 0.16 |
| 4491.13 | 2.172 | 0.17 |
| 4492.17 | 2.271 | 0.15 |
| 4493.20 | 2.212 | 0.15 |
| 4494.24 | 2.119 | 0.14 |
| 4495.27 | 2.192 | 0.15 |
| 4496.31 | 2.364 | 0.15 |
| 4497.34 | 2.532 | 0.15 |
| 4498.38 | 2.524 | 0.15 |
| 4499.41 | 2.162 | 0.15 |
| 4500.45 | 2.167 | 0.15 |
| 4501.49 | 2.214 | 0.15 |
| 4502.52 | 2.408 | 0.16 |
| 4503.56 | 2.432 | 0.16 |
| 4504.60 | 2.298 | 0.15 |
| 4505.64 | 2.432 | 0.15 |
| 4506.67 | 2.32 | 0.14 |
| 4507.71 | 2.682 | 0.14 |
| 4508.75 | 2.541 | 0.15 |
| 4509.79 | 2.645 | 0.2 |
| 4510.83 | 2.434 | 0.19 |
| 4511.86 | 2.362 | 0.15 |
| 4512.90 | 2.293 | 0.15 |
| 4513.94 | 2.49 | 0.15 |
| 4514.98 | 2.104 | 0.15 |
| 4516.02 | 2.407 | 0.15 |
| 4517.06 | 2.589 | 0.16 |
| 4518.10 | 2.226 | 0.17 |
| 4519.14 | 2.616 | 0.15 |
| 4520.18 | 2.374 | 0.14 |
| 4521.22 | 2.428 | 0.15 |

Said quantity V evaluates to -1.0 angstroms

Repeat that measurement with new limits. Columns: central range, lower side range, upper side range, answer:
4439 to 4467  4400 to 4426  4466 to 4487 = 0.5 angstroms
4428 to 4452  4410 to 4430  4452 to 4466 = -0.8 angstroms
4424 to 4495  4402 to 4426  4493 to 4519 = 0.9 angstroms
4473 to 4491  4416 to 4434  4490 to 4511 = 0.6 angstroms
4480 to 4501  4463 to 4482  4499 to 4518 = 0.6 angstroms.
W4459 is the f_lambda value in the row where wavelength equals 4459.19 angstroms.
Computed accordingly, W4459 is 2.053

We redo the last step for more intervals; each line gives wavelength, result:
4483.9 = 2.074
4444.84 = 2.466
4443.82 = 2.028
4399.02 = 1.929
